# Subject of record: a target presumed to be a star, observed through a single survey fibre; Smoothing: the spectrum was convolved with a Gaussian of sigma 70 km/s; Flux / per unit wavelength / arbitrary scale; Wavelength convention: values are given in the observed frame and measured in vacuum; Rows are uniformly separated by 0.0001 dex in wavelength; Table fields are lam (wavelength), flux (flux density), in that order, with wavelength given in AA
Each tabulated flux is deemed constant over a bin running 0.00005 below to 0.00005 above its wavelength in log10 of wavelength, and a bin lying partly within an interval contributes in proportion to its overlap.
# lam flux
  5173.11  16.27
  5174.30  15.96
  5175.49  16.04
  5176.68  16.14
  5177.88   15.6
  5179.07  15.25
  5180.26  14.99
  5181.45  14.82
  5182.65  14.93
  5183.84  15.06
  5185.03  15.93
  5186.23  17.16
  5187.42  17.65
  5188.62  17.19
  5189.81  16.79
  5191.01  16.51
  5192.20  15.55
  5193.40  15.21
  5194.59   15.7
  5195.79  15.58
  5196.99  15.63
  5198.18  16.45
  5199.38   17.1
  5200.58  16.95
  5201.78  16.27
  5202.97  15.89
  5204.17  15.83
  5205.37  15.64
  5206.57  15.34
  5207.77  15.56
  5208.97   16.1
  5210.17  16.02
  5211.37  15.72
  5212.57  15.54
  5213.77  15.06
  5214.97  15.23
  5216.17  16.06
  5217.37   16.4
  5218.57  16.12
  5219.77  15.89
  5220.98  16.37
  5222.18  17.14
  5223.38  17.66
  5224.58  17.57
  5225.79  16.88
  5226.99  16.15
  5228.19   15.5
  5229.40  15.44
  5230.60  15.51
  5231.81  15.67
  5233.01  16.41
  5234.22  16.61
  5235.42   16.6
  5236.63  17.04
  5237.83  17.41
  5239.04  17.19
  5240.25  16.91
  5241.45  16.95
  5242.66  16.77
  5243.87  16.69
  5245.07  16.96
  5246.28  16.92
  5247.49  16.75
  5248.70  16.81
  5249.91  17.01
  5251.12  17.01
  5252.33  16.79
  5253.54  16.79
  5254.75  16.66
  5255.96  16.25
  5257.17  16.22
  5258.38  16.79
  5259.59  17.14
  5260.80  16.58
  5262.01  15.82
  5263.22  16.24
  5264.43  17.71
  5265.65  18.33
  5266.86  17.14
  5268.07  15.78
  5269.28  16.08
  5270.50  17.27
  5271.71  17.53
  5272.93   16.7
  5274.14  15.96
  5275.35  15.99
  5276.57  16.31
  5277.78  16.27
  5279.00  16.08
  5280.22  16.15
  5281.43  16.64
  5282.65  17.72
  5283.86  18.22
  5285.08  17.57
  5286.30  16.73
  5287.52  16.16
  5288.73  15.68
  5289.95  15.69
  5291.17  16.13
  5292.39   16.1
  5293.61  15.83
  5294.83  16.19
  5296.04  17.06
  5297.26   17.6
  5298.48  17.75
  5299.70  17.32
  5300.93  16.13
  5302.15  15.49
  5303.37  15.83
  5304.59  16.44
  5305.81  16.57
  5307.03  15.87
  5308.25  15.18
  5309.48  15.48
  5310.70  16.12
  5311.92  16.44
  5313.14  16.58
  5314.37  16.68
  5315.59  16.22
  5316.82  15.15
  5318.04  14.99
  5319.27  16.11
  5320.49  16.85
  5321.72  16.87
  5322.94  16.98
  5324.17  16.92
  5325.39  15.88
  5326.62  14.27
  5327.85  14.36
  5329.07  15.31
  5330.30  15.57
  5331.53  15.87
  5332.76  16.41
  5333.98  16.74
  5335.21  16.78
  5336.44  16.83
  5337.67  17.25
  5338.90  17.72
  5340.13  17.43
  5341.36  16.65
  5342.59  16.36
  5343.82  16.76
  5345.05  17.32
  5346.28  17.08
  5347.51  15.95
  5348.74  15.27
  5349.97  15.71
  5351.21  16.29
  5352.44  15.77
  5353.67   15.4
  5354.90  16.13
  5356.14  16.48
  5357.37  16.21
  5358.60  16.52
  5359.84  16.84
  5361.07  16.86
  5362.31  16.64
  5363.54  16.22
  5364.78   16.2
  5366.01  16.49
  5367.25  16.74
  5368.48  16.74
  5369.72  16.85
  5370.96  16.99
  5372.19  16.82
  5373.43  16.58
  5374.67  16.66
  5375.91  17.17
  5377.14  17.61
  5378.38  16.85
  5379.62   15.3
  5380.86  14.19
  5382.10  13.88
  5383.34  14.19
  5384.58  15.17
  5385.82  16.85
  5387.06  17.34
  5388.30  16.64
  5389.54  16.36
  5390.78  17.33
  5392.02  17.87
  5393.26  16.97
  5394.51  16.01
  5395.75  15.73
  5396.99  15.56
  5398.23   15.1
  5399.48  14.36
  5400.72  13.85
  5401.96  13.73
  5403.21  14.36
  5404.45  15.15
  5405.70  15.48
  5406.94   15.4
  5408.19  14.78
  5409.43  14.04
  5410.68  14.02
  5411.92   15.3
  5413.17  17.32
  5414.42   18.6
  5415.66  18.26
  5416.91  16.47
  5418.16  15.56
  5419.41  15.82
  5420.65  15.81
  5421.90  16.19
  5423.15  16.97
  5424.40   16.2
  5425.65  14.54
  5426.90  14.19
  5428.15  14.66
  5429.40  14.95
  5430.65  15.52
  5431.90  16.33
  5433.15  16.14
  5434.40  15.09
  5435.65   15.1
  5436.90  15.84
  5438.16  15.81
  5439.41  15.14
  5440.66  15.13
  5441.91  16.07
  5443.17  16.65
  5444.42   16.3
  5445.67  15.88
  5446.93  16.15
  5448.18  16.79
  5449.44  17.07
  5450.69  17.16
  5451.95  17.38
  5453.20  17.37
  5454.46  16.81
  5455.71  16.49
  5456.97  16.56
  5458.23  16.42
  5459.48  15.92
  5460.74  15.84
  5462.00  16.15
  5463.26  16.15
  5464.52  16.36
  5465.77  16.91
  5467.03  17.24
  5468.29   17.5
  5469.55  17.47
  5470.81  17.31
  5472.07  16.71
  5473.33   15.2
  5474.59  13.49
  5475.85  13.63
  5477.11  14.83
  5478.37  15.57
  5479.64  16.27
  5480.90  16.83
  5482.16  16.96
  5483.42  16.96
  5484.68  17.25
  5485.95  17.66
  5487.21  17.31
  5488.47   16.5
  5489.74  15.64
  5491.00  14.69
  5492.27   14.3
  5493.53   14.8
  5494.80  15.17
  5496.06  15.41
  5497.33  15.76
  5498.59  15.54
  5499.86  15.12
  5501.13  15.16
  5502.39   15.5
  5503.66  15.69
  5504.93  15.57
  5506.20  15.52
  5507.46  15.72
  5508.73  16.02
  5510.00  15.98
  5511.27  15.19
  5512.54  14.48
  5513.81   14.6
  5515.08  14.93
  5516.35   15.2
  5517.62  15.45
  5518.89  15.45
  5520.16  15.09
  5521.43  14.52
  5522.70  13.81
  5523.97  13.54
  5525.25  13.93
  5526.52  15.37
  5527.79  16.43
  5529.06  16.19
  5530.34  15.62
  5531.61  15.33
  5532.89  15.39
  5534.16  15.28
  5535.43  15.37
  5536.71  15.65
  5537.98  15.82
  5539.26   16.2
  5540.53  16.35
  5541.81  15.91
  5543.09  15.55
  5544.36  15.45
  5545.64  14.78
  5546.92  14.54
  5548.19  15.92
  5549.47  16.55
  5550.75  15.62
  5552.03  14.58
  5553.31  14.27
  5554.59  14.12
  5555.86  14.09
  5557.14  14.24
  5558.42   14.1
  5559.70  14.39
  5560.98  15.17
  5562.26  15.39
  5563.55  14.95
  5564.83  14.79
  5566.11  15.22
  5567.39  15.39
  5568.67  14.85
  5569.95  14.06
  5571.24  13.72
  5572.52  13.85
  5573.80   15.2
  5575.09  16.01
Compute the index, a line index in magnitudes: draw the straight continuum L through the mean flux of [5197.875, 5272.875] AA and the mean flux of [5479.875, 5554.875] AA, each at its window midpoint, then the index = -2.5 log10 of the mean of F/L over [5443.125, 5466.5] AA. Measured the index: -0.056 mag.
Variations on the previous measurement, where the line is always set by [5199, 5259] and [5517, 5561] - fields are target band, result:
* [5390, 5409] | 0.019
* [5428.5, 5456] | -0.041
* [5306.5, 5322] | 0.002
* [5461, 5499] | -0.046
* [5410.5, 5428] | -0.032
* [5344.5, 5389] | -0.029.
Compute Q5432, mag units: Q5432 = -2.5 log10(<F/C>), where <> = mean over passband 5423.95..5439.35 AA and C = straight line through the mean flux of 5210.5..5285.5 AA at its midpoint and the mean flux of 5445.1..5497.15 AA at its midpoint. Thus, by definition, 0.07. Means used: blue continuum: 16.6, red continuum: 16.2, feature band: 15.3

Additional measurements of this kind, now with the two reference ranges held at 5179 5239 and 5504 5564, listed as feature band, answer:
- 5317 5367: -0.04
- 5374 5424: -0.02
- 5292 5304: -0.05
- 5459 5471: -0.09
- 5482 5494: -0.06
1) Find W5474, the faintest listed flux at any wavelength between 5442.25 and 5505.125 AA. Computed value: 13.49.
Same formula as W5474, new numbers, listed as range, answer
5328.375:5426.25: 13.73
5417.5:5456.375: 14.19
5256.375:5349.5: 14.27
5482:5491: 14.69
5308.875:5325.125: 14.99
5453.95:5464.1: 15.84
